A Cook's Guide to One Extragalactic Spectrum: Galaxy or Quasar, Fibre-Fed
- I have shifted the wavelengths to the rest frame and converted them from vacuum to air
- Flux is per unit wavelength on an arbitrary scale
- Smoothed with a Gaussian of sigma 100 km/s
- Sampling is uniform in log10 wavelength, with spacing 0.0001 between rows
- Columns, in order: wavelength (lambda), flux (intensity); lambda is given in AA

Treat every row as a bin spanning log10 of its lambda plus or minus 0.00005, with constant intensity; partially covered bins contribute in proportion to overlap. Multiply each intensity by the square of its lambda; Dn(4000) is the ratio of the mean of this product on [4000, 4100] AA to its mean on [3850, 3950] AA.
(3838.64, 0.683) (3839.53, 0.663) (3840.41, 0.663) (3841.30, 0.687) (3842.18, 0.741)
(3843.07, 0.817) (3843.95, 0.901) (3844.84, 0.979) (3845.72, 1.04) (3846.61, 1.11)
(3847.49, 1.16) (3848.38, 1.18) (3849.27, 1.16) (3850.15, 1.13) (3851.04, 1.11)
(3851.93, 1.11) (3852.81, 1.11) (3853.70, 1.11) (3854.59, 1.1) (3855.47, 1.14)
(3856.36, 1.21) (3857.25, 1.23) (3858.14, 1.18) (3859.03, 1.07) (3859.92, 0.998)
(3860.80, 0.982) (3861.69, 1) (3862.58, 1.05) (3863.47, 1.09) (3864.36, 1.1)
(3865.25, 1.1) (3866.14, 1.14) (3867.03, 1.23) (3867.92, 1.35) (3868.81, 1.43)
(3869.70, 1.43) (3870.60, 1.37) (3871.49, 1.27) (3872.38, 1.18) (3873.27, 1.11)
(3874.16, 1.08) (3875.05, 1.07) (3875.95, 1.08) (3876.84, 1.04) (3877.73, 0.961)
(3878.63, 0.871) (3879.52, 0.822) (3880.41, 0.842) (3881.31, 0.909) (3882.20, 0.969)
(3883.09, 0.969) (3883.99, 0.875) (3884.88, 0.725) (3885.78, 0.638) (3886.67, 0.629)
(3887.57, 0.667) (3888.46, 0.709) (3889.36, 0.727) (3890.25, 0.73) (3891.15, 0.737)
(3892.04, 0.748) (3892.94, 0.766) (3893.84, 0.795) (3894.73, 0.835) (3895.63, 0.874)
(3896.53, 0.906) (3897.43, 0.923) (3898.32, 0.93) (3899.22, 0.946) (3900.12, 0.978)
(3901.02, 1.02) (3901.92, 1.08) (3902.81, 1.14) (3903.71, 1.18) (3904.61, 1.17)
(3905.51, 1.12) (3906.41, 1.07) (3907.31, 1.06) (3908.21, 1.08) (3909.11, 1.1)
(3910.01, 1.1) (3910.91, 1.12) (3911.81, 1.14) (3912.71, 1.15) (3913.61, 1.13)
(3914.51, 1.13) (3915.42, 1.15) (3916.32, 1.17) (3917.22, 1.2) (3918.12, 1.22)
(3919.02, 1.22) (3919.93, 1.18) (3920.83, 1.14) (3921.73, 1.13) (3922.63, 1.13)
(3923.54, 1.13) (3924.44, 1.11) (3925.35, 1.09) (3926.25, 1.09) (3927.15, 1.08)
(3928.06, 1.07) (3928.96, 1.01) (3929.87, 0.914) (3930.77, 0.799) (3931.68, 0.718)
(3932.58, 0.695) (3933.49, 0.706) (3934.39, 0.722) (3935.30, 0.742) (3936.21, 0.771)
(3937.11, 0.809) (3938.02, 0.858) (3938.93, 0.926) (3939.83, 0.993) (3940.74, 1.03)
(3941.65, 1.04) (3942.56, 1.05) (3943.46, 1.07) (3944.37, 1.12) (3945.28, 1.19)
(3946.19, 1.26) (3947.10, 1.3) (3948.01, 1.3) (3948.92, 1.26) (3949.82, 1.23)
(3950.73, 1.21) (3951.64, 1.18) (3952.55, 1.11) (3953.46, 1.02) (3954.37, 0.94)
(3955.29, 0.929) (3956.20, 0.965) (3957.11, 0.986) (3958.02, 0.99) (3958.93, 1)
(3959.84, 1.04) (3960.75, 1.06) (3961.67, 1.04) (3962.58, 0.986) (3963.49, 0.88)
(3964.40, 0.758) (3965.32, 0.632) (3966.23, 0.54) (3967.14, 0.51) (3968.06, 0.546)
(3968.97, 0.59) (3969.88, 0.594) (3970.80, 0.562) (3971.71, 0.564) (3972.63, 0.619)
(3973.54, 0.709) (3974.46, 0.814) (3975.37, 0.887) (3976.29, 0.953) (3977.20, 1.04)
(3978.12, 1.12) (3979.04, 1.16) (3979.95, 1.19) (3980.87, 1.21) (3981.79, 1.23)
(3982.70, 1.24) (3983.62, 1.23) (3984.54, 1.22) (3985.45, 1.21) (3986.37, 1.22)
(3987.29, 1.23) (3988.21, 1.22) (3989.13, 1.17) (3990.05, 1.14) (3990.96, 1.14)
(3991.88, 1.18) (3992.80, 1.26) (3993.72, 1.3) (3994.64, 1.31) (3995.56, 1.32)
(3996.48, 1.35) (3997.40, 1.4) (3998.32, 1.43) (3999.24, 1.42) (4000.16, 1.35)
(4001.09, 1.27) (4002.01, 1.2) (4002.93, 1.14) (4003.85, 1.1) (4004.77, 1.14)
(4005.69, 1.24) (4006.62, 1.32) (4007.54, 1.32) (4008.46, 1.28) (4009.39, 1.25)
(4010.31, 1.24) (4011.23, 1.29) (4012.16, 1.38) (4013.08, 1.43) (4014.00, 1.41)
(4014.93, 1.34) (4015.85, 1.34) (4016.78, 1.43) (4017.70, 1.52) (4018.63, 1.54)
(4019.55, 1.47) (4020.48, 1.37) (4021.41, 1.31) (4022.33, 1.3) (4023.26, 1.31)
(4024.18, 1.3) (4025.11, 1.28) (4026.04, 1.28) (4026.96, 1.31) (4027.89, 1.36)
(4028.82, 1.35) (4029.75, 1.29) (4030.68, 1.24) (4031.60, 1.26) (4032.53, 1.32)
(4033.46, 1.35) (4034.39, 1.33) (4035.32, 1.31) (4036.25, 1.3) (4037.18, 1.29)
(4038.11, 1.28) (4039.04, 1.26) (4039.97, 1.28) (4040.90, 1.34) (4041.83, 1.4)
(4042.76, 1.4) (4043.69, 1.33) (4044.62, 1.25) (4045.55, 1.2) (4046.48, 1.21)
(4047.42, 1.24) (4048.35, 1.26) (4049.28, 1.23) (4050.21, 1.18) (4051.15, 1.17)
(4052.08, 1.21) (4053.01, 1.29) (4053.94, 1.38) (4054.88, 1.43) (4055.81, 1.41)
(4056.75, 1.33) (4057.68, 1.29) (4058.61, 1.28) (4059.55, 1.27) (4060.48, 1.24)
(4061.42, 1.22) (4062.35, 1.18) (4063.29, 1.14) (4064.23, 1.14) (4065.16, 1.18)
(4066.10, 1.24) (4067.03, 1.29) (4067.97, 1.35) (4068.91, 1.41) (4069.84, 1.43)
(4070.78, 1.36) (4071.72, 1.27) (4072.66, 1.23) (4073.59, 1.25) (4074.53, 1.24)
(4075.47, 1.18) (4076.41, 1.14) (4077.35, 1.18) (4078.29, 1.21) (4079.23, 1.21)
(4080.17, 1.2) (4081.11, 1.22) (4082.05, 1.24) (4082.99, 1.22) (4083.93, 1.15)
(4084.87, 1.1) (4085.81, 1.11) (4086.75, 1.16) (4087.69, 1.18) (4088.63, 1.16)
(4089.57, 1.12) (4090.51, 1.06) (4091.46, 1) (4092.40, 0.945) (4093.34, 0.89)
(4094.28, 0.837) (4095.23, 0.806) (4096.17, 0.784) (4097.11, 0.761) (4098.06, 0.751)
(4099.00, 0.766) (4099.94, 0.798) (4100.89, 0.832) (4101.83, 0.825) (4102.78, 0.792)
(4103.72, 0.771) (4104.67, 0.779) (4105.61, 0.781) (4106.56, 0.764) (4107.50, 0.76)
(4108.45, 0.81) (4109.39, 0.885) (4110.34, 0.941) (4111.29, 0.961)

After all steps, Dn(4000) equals 1.29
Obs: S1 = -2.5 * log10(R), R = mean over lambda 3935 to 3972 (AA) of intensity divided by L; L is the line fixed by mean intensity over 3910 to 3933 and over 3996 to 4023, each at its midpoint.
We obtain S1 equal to 0.23 mag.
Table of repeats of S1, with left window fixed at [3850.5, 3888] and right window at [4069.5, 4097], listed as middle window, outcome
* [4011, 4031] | -0.22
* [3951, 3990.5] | 0.14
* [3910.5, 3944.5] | 0.06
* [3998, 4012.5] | -0.15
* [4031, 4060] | -0.16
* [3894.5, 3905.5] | 0.06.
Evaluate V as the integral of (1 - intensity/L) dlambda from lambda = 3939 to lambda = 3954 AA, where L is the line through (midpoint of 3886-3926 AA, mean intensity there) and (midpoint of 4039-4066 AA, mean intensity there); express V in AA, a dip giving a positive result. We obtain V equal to -0.8 AA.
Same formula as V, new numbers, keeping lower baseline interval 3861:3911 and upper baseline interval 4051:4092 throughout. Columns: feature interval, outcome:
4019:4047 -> -3.1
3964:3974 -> 4.5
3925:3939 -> 2.4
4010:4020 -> -2.1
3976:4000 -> -2.3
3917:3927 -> -1.0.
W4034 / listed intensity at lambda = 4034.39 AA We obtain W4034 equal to 1.33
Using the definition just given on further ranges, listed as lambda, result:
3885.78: 0.638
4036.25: 1.3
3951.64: 1.18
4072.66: 1.23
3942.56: 1.05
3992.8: 1.26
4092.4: 0.945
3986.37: 1.22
